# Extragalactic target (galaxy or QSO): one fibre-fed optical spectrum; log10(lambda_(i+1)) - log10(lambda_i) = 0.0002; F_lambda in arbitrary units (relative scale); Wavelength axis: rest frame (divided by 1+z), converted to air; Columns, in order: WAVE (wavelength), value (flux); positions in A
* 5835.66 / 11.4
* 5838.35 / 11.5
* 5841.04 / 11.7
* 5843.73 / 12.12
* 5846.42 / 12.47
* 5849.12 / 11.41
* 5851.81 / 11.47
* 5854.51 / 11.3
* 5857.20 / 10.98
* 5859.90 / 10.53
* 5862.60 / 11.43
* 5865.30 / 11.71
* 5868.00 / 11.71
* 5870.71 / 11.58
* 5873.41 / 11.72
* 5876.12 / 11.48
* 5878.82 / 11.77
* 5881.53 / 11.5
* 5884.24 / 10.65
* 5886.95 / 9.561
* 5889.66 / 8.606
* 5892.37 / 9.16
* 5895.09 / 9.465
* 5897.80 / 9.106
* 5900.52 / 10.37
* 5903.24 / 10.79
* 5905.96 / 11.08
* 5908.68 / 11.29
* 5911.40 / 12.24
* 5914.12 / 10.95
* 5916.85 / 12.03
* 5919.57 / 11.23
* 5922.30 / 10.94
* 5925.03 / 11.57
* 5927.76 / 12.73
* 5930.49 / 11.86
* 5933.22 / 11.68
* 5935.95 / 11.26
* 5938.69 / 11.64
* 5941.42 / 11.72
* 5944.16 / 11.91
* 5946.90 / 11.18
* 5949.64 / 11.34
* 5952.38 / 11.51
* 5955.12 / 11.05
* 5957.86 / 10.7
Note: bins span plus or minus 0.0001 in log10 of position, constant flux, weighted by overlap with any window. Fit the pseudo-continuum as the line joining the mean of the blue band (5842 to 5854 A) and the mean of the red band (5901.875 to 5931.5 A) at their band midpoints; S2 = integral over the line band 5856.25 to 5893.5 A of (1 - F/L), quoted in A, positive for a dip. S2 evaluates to 2.6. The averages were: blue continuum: 11.8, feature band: 10.9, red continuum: 11.5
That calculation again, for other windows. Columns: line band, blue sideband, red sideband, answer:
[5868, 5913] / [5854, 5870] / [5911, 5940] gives 3.0 A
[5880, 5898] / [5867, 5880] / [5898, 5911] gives 2.3 A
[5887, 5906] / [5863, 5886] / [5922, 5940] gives 3.1 A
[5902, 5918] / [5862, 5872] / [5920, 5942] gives 0.3 A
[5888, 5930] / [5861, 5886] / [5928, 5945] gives 3.0 A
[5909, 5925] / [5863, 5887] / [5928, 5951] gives 0.1 A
